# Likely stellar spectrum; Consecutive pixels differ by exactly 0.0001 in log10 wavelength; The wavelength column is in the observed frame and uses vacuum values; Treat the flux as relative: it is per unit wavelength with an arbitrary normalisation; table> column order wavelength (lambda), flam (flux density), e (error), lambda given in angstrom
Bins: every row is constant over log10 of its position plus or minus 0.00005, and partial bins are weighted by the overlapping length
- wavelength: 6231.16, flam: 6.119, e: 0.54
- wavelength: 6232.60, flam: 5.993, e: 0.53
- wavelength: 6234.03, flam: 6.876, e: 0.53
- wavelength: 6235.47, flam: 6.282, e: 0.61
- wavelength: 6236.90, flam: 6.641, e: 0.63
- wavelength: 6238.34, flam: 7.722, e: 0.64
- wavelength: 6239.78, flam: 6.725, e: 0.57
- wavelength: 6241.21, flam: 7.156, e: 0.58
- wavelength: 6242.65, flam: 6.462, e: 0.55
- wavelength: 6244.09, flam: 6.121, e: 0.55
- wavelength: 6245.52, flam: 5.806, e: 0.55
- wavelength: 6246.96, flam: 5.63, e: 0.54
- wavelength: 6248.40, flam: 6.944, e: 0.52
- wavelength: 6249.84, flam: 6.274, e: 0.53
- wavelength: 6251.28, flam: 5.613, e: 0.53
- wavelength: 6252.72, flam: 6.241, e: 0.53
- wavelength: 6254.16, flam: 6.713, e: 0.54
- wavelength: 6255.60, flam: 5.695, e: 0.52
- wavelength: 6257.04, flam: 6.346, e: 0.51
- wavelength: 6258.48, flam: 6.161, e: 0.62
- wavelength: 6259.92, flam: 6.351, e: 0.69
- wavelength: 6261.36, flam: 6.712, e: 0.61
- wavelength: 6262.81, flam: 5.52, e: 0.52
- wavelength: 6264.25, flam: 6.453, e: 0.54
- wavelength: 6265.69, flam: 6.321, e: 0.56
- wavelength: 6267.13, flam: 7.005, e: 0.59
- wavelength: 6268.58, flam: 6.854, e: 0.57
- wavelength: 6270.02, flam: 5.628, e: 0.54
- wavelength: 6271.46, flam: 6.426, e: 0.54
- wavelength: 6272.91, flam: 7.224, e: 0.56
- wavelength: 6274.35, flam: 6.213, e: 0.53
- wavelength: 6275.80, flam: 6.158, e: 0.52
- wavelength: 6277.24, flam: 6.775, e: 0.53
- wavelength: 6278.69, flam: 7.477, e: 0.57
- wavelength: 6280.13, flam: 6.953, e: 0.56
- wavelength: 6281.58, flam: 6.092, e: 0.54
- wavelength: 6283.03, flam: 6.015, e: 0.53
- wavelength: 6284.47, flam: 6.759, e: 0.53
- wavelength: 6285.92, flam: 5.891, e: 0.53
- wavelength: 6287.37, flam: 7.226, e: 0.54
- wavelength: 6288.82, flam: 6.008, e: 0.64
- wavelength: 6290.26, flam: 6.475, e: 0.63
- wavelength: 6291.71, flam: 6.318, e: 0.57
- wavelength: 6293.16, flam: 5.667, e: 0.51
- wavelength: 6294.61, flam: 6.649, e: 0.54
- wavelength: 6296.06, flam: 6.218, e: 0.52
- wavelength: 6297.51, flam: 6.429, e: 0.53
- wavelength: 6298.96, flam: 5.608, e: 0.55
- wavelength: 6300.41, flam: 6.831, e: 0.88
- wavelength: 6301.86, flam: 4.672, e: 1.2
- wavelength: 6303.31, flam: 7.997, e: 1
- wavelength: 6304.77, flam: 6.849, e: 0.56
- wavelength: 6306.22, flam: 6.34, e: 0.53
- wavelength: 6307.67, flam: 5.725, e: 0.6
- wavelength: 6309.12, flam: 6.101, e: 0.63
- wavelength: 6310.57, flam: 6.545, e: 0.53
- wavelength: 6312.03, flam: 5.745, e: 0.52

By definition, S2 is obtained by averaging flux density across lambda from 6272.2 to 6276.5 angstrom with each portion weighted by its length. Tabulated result 6.53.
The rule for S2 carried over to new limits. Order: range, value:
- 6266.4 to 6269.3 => 6.92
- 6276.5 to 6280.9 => 7.06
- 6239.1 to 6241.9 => 6.96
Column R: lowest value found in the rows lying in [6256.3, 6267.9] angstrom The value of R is 5.52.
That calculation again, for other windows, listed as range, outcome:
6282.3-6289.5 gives 5.891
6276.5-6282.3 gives 6.092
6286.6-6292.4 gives 6.008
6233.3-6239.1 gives 6.282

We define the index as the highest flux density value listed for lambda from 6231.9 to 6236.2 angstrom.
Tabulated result 6.876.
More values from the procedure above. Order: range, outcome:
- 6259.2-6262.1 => 6.712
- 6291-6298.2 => 6.649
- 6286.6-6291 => 7.226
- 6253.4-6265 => 6.713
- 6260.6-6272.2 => 7.005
